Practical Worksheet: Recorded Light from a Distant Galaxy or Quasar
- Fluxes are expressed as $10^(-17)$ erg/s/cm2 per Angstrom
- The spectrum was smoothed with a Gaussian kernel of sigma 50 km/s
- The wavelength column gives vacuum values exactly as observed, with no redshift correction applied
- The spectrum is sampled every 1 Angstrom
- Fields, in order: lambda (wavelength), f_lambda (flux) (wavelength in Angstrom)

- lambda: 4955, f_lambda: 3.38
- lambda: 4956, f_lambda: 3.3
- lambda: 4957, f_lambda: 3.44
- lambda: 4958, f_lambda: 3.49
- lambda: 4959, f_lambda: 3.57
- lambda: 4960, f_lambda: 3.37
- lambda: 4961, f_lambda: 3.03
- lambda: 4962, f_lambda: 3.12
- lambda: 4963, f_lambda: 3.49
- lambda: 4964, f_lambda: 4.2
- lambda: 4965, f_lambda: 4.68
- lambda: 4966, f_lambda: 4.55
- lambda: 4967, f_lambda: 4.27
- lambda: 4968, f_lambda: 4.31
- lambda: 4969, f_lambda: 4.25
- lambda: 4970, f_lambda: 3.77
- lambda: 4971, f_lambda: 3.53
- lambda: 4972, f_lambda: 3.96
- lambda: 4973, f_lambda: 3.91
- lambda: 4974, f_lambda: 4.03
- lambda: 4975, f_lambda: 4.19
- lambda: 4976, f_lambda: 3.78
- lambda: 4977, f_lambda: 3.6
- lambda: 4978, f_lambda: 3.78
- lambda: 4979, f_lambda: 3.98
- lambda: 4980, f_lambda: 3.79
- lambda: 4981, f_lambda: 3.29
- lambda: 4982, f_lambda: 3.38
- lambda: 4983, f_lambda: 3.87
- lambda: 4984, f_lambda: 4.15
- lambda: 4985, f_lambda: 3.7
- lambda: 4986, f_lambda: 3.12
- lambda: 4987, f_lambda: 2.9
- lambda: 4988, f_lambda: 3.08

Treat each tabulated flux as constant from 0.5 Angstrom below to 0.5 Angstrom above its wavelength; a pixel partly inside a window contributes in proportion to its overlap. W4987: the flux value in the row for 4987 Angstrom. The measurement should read 2.9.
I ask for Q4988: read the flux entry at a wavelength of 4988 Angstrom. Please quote 3.08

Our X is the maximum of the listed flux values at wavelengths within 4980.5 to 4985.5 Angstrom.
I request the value 4.15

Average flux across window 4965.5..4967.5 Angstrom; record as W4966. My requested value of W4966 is 4.41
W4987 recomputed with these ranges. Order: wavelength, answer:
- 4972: 3.96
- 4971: 3.53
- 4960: 3.37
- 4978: 3.78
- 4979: 3.98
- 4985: 3.7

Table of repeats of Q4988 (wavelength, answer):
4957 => 3.44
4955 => 3.38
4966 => 4.55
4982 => 3.38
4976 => 3.78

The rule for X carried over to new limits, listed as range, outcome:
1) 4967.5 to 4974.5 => 4.31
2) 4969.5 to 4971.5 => 3.77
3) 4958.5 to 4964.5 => 4.2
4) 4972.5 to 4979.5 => 4.19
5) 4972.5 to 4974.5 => 4.03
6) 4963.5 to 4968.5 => 4.68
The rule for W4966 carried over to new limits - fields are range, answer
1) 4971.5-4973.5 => 3.94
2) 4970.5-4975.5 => 3.92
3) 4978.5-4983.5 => 3.66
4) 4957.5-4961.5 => 3.36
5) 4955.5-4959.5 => 3.45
